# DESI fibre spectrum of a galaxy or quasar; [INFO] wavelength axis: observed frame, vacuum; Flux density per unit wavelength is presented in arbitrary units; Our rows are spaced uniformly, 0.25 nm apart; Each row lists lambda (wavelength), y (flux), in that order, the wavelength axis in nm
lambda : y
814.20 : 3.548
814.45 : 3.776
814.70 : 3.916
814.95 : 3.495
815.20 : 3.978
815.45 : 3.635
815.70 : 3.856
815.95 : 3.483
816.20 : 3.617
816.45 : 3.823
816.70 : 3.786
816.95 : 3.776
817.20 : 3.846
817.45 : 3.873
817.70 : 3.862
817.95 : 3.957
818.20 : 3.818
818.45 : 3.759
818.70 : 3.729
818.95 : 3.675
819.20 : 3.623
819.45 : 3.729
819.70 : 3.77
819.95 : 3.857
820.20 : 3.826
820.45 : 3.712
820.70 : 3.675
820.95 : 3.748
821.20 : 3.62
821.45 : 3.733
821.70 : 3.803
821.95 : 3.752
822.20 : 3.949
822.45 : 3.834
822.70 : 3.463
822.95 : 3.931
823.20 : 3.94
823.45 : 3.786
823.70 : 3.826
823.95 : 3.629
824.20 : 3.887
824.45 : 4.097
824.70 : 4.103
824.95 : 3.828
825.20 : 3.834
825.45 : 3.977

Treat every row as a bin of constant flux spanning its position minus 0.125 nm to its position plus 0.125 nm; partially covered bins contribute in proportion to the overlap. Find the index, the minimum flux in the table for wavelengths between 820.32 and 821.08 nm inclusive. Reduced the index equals 3.675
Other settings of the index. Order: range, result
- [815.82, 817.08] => 3.483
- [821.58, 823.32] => 3.463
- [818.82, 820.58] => 3.623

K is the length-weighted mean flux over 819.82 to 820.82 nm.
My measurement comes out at 3.77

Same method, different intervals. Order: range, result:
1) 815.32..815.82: 3.75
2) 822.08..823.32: 3.82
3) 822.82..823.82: 3.87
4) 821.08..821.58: 3.68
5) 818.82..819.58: 3.68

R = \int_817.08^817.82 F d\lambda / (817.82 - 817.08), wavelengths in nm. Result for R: 3.86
